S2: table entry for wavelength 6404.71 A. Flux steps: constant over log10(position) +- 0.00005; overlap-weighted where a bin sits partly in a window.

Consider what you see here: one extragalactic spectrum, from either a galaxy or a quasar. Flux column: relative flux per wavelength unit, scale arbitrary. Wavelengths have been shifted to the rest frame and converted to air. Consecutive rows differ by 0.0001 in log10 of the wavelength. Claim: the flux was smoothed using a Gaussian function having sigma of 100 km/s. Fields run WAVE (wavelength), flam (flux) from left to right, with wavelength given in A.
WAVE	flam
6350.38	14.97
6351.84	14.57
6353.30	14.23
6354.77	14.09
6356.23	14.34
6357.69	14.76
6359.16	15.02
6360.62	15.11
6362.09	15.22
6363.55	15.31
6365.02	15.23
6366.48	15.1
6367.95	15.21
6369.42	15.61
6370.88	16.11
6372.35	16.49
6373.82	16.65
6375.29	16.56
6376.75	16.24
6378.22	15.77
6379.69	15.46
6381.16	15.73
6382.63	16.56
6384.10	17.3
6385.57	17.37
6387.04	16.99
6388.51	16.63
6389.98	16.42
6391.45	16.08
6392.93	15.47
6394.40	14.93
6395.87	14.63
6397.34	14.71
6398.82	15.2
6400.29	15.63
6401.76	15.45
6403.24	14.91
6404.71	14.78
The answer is 14.78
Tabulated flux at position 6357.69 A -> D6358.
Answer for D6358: 14.76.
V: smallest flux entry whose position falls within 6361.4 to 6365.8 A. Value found 15.22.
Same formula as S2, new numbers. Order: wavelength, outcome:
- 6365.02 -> 15.23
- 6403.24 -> 14.91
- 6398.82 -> 15.2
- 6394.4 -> 14.93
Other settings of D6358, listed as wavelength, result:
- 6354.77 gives 14.09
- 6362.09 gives 15.22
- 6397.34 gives 14.71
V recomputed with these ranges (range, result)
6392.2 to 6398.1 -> 14.63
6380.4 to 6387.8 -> 15.73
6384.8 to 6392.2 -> 16.08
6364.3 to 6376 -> 15.1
